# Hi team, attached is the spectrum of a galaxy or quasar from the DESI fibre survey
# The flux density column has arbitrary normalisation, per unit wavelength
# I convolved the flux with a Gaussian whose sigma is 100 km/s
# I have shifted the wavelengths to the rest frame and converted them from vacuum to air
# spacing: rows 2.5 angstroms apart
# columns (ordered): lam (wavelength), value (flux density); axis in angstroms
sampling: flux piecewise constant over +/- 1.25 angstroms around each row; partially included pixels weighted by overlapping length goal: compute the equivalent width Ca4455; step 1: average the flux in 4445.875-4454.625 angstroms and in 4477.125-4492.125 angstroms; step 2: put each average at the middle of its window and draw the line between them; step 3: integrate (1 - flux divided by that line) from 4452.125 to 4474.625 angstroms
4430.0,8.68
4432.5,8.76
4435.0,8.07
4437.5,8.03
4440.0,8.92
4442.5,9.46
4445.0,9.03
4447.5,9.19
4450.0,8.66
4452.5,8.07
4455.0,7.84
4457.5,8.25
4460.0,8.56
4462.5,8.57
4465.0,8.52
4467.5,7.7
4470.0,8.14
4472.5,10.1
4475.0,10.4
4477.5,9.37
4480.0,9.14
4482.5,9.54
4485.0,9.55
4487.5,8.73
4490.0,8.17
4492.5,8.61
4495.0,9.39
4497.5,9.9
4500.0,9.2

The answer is 0.6 angstroms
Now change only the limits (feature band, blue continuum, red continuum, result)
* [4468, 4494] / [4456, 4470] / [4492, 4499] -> -0.75 angstroms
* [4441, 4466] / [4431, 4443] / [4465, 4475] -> 0.29 angstroms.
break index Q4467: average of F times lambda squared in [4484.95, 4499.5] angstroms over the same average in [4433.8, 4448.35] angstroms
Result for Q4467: 1.05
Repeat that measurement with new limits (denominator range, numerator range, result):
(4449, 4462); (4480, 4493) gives 1.10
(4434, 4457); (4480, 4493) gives 1.06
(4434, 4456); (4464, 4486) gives 1.08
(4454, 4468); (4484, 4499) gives 1.11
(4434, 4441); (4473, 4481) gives 1.18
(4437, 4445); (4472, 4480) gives 1.12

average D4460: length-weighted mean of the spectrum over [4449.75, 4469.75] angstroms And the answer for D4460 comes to 8.25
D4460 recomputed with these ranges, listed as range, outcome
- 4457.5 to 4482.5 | 8.94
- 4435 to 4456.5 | 8.61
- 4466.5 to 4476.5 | 9.13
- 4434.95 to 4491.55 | 8.8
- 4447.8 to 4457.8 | 8.29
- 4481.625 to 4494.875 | 8.94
